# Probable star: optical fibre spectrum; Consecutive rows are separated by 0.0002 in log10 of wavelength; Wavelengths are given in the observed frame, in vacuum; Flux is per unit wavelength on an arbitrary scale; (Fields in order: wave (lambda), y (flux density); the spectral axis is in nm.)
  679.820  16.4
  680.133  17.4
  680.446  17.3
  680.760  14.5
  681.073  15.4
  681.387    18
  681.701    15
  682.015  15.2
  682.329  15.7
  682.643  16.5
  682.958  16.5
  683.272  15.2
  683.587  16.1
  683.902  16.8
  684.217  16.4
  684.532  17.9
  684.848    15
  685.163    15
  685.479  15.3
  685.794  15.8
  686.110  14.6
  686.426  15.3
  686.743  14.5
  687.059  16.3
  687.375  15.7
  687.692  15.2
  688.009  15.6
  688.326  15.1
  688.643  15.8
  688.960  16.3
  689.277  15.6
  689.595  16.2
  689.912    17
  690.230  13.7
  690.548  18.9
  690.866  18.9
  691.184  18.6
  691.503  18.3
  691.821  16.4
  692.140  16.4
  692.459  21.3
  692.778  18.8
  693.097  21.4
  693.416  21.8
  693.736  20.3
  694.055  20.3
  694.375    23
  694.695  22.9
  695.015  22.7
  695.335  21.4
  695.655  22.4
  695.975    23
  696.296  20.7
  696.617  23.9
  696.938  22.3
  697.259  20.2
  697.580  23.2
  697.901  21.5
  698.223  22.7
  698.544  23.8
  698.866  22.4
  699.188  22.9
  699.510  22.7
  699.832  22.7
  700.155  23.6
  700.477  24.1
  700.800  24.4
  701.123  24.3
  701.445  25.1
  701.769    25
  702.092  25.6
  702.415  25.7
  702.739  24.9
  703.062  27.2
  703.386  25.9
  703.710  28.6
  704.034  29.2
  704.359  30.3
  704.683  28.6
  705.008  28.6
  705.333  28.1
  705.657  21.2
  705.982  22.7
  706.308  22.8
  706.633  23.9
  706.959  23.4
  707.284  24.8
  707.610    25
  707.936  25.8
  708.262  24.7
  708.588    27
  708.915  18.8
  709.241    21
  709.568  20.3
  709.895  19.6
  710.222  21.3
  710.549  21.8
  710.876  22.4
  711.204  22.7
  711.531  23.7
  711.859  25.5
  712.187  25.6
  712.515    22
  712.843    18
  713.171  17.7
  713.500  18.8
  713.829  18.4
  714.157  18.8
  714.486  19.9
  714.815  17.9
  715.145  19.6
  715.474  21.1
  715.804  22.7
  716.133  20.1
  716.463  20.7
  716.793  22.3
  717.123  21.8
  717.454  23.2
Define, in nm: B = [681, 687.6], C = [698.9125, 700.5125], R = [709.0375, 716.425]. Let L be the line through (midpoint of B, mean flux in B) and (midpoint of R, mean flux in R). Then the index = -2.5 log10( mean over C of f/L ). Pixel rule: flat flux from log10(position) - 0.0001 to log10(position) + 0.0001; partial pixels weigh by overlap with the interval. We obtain -0.24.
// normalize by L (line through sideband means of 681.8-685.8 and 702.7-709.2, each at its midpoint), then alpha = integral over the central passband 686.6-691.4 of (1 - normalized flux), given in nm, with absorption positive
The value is 0.51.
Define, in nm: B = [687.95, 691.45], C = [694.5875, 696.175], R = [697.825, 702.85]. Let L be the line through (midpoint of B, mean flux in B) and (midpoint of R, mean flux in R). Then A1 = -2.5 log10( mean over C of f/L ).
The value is -0.10 mag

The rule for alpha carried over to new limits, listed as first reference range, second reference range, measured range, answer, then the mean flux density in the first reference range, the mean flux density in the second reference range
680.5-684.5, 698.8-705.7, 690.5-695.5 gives 0.25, 16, 25.6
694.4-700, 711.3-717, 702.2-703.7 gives -0.29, 22.4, 20.8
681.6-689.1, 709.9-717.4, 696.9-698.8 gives -0.44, 15.7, 21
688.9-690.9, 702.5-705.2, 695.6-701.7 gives 0.16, 16.5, 27.8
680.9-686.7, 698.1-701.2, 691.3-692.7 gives 0.11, 15.8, 23.3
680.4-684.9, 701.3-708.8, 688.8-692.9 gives 0.47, 16.1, 25.8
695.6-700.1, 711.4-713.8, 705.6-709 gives -0.32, 22.5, 21.4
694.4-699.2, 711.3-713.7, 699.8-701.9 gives -0.19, 22.4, 21.6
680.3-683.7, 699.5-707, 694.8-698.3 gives 0.04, 15.9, 25.4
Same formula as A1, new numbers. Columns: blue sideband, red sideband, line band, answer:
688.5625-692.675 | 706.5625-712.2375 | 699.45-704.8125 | -0.230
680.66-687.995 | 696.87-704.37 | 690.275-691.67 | 0.059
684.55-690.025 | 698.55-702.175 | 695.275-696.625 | -0.055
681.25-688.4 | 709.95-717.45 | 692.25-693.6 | -0.195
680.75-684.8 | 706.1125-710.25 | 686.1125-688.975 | 0.130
